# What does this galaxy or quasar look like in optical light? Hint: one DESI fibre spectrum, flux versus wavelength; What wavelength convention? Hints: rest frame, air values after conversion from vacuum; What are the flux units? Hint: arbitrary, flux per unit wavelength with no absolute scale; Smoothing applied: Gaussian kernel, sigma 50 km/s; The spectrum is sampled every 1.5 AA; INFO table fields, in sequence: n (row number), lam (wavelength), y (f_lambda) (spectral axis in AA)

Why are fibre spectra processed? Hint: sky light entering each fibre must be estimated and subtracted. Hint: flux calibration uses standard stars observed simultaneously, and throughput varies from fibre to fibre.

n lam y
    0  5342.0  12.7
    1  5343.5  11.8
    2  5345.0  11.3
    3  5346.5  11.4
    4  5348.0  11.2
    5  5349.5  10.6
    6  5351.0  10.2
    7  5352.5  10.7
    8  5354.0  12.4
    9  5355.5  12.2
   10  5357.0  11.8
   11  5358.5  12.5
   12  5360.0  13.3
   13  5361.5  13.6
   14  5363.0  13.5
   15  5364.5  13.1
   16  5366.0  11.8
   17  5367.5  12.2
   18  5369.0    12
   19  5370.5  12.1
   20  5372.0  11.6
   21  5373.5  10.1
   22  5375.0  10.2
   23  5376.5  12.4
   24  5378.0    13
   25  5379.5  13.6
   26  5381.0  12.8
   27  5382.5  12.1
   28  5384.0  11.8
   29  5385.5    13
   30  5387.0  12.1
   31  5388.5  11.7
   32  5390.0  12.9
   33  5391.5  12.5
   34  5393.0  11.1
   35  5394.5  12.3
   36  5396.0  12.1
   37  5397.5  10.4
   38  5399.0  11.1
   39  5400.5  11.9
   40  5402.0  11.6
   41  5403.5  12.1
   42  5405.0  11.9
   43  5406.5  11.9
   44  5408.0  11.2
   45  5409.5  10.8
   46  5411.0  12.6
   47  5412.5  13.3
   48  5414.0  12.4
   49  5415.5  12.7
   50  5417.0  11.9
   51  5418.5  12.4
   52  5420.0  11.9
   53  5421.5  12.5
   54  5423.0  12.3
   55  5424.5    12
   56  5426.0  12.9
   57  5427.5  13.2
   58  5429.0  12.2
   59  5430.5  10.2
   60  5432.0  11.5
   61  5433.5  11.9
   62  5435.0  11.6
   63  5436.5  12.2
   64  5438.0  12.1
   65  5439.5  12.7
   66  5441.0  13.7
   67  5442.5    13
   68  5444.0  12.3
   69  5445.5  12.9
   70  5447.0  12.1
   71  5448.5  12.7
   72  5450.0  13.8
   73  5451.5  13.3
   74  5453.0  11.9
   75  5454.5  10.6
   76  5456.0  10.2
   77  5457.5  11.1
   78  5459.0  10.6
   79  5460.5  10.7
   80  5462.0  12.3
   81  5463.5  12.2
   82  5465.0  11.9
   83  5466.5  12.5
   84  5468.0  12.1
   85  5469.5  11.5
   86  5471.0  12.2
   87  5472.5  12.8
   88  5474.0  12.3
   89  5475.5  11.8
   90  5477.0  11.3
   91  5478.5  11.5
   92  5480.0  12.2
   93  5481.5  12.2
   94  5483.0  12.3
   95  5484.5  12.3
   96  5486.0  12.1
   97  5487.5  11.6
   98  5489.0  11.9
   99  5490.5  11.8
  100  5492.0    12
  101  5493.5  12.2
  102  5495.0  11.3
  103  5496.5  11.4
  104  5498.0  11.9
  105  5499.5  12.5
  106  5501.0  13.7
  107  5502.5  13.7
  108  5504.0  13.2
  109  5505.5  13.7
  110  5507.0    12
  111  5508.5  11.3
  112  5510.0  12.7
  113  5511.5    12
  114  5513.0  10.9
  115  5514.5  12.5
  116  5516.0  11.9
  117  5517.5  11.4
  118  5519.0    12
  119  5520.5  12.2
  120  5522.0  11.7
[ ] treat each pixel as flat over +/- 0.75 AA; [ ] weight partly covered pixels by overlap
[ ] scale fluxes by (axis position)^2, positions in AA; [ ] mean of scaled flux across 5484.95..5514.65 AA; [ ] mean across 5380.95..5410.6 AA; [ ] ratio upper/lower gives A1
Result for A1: 1.07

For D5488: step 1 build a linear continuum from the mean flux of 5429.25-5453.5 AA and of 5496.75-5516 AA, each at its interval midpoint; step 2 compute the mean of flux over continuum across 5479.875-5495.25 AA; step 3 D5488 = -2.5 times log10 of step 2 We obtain 0.04 mag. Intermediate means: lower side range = 12.4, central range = 12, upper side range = 12.5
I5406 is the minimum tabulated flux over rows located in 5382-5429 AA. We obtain 10.4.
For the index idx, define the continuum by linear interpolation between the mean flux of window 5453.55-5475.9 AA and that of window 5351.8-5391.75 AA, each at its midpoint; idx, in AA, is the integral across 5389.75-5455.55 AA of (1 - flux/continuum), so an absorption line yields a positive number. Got -1.2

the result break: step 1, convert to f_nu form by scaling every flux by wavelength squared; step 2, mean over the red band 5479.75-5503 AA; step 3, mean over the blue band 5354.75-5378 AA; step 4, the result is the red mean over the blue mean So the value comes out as 1.05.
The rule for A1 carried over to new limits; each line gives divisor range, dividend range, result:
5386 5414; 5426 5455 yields 1.05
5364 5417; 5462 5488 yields 1.04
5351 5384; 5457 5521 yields 1.03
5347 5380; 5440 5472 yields 1.04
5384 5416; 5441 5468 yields 1.03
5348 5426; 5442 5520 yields 1.04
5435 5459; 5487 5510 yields 1.02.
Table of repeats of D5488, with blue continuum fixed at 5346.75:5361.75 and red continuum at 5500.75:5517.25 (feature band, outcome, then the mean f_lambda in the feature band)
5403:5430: -0.02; 12.2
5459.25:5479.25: 0.03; 11.9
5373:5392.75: -0.02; 12.2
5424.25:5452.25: -0.03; 12.4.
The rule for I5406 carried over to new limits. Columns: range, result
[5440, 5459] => 10.2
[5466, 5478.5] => 11.3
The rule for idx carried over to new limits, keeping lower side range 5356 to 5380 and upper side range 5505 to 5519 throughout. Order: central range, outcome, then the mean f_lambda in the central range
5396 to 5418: 0.64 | 11.9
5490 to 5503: -0.24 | 12.3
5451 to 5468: 0.76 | 11.6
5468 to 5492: 0.16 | 12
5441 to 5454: -0.67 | 12.8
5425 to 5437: 0.21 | 12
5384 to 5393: -0.02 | 12.3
